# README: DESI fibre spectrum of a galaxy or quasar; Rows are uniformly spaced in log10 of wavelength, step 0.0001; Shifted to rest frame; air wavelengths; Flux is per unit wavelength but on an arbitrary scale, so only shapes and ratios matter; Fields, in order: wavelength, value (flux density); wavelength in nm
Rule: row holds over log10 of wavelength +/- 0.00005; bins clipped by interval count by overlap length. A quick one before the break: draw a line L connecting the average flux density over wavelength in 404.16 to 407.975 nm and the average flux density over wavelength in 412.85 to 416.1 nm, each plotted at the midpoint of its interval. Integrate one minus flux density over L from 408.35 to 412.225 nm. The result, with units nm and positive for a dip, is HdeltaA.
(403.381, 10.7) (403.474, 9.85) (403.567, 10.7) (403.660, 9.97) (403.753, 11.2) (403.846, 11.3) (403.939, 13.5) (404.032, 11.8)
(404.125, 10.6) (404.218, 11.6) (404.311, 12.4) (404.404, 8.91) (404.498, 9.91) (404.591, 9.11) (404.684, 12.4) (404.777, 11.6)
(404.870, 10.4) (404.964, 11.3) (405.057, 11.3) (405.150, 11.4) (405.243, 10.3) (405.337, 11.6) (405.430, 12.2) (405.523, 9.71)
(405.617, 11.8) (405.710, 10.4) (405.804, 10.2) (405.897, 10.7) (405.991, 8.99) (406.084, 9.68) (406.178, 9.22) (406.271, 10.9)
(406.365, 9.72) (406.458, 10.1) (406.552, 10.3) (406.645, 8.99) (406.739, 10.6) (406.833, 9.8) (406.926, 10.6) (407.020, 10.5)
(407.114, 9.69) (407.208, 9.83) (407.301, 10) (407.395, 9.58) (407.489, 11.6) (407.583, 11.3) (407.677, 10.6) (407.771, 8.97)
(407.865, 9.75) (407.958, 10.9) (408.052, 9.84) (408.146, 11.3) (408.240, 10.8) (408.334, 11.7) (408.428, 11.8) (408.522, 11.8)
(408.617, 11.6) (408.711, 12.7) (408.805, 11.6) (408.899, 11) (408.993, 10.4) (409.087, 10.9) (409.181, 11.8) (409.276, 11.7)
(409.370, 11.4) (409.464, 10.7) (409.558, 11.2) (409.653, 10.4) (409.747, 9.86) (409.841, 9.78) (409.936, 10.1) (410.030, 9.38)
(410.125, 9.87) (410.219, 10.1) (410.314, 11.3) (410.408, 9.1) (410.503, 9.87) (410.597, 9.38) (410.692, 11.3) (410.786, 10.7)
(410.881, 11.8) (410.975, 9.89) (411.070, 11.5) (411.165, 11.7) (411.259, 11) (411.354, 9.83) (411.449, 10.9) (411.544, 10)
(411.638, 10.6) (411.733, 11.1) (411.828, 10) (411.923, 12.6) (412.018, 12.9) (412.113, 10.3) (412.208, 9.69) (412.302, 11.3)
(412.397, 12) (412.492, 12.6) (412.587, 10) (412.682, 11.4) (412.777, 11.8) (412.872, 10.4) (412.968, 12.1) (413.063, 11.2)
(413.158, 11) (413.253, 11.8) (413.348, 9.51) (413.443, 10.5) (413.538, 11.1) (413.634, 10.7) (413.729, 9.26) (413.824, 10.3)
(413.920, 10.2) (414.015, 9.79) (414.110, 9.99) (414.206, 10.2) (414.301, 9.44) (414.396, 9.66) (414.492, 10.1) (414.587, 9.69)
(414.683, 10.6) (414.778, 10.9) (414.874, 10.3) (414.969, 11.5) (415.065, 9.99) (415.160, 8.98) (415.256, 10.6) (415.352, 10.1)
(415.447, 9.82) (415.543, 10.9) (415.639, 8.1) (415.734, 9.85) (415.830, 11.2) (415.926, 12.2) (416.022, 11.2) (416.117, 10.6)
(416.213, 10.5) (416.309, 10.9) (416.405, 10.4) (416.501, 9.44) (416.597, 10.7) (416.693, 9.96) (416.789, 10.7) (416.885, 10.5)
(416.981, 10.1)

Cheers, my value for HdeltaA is -0.153 nm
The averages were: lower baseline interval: 10.5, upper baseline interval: 10.4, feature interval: 10.8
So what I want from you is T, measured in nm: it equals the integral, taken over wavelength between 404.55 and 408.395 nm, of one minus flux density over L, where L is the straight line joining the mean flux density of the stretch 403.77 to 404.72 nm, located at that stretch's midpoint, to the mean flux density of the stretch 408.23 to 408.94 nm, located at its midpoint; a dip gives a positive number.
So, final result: 0.310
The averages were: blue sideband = 11.1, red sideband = 11.7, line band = 10.5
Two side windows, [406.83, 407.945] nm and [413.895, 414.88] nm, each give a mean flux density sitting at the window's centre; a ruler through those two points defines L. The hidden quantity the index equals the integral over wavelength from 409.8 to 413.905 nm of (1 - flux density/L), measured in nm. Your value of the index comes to -0.25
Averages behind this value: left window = 10.2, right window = 10.1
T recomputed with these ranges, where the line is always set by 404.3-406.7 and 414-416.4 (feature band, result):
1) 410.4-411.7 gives -0.027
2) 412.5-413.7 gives -0.075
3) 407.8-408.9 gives -0.081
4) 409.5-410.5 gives 0.028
